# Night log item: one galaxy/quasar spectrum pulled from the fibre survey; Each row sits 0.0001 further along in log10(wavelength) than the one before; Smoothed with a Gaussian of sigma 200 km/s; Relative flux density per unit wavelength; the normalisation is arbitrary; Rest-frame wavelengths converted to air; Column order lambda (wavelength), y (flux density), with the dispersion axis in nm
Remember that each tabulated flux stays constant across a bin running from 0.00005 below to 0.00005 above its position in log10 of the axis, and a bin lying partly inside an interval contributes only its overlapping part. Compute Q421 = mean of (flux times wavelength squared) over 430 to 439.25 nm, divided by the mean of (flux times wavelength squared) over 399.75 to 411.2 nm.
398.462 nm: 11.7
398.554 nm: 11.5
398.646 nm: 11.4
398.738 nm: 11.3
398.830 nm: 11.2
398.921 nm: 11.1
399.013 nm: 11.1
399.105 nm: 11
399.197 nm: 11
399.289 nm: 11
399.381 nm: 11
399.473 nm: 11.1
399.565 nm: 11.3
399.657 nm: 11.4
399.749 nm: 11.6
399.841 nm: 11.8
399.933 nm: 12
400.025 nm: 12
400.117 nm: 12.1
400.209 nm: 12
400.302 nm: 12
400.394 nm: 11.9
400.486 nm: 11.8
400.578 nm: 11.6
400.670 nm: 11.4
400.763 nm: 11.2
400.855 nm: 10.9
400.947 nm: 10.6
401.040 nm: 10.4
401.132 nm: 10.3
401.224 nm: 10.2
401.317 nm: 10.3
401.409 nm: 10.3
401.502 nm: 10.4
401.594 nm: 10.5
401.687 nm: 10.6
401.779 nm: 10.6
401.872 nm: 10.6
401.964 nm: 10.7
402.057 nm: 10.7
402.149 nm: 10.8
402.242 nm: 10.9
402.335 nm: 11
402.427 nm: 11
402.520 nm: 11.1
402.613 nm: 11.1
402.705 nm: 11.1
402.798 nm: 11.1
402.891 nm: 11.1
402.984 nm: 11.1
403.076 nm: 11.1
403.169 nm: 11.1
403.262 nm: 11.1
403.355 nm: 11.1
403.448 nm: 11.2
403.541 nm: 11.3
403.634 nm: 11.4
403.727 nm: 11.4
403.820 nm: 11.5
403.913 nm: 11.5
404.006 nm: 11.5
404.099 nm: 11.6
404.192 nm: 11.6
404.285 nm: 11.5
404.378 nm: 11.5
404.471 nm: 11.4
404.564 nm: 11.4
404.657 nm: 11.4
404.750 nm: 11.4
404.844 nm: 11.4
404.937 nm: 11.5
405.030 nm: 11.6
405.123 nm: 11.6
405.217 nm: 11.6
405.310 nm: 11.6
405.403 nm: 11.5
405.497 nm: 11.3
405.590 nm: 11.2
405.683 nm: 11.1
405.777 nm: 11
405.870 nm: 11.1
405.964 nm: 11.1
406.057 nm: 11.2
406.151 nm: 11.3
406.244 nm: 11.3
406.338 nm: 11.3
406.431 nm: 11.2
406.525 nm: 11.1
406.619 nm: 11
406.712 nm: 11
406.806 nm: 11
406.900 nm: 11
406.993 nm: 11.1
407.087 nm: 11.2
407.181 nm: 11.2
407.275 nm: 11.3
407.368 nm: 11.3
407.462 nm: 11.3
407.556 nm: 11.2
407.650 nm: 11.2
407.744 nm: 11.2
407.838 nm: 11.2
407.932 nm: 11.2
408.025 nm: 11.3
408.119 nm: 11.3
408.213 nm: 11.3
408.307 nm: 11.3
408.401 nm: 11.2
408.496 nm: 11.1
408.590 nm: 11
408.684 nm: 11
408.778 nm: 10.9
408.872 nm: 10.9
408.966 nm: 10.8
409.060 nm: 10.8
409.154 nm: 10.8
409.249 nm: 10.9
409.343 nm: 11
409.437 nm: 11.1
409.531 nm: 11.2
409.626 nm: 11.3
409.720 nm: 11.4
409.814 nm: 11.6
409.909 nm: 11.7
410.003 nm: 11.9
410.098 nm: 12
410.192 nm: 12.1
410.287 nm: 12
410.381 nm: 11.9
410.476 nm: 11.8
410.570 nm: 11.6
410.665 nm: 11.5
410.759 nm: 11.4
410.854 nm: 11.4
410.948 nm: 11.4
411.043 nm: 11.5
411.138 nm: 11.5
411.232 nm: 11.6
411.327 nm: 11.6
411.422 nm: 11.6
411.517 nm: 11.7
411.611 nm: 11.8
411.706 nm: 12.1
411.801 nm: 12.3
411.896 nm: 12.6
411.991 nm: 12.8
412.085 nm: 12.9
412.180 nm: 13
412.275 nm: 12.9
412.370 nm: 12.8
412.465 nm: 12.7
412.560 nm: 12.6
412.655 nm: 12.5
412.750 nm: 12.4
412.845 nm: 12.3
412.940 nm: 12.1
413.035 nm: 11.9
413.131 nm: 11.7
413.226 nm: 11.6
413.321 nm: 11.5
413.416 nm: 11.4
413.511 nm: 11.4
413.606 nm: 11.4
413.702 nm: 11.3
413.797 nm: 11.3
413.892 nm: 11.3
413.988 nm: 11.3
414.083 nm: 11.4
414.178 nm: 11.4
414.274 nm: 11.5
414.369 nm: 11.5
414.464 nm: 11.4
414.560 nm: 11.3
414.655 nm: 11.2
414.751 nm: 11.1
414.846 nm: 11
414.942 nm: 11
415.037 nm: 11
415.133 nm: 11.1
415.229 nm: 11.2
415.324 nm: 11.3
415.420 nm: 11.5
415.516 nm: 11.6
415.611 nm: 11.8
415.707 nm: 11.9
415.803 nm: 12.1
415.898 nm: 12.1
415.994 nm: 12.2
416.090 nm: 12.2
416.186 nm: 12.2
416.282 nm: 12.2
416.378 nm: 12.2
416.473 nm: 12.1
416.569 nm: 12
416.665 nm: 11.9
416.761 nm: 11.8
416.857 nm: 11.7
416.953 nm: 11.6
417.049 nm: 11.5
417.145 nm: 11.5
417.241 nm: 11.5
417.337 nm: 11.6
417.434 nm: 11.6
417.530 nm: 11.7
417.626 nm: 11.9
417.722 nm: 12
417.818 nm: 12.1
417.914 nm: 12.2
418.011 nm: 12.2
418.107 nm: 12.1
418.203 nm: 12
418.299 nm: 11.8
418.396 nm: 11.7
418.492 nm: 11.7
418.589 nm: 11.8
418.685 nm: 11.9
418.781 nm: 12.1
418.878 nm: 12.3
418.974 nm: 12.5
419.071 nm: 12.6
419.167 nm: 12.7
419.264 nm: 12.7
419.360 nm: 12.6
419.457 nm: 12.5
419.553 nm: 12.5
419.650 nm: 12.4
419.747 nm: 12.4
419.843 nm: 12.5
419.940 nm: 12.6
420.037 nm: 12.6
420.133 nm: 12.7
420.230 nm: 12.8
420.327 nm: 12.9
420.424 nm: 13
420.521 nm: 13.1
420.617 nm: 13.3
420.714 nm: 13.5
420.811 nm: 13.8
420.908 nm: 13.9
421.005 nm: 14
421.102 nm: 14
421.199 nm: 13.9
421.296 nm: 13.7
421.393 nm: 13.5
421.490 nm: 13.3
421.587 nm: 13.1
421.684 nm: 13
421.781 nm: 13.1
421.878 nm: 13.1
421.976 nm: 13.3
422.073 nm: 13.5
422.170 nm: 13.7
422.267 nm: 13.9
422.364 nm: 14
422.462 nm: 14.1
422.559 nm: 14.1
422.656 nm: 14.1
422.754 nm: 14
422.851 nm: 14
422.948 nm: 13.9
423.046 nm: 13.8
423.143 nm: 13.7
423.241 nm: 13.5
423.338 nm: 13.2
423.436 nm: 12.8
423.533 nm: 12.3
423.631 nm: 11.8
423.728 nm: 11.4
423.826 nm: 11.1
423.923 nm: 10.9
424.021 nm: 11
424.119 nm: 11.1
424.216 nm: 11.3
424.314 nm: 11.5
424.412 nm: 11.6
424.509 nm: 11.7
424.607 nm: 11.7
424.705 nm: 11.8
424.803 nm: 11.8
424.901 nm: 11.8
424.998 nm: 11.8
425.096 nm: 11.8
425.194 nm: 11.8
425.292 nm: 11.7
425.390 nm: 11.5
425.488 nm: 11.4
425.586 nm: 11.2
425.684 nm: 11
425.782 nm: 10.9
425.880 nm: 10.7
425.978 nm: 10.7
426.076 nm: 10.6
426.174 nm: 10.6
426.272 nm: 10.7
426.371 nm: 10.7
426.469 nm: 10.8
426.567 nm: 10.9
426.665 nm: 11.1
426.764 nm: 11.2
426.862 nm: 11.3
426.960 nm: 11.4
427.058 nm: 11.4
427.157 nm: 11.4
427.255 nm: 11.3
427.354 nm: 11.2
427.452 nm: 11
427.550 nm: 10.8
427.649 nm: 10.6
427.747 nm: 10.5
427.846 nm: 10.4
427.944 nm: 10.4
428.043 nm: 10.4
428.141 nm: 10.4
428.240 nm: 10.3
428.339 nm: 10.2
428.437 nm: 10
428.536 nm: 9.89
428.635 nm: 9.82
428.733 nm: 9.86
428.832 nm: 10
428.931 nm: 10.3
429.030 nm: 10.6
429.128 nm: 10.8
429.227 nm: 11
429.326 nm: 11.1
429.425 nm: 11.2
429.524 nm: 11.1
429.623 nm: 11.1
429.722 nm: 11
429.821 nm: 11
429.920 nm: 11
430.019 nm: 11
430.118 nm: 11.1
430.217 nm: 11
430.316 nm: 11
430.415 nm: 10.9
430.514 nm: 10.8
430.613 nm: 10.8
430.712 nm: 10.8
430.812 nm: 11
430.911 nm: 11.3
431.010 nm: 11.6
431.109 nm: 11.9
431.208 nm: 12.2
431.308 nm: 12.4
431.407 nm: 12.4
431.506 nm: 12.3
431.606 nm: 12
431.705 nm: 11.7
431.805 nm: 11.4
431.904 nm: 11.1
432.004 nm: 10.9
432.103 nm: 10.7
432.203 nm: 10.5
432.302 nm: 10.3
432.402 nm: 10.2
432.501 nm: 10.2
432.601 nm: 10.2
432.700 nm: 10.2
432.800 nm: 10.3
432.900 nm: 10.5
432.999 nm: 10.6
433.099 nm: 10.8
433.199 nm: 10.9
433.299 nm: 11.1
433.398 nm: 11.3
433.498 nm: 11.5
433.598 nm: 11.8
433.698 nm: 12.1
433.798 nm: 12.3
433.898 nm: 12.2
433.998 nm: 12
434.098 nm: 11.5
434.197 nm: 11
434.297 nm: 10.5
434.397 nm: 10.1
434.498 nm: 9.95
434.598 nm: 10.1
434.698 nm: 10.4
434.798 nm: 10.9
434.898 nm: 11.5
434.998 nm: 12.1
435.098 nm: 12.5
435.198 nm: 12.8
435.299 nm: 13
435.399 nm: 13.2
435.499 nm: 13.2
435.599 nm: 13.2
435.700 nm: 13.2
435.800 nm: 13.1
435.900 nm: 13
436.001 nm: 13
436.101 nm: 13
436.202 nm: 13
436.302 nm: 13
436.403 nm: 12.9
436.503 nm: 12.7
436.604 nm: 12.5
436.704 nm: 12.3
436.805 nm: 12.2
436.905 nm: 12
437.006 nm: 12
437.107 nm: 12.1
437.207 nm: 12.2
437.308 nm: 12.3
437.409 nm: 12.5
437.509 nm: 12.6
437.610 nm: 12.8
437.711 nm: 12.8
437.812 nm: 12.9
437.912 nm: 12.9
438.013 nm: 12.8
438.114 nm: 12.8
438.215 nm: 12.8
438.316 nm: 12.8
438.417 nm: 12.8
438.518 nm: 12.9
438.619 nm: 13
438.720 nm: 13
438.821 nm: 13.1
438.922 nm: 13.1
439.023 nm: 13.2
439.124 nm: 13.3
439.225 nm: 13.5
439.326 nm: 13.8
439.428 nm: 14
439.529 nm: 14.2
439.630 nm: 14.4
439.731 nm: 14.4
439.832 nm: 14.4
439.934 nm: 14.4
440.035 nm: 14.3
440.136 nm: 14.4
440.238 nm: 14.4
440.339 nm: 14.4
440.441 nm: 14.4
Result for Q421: 1.2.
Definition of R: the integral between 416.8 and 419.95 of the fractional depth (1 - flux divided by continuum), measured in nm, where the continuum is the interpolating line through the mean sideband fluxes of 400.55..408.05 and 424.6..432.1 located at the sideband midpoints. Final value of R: -0.28 nm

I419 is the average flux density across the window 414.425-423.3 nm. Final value 12.5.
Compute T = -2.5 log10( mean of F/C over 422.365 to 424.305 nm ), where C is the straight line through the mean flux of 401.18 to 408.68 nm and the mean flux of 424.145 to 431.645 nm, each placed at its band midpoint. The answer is -0.15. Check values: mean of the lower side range 11.2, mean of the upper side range 11.1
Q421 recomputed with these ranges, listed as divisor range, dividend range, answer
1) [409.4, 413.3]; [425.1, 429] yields 0.97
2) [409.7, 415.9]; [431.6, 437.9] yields 1.11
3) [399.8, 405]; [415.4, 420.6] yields 1.17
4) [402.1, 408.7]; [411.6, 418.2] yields 1.10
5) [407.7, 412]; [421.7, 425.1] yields 1.18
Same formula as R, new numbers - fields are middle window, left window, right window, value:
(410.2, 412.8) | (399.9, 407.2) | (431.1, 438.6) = -0.16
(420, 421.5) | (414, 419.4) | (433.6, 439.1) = -0.18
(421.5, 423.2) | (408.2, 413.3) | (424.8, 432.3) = -0.36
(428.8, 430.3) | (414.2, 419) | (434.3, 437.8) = 0.15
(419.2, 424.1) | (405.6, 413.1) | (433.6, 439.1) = -0.48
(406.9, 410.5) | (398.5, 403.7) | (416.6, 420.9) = 0.10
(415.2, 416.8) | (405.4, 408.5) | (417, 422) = 0.04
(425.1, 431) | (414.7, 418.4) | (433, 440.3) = 0.65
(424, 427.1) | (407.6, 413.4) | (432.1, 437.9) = 0.13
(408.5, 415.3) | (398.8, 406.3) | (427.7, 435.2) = -0.30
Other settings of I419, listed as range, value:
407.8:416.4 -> 11.6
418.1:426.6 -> 12.4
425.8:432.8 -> 10.9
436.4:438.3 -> 12.5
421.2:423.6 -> 13.5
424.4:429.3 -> 10.9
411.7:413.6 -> 12.3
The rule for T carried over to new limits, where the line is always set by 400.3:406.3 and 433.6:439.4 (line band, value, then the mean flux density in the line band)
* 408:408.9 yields 0.021 mag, 11.1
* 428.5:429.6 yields 0.154 mag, 10.5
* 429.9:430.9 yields 0.117 mag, 11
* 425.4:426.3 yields 0.106 mag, 10.9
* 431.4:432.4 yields 0.095 mag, 11.2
